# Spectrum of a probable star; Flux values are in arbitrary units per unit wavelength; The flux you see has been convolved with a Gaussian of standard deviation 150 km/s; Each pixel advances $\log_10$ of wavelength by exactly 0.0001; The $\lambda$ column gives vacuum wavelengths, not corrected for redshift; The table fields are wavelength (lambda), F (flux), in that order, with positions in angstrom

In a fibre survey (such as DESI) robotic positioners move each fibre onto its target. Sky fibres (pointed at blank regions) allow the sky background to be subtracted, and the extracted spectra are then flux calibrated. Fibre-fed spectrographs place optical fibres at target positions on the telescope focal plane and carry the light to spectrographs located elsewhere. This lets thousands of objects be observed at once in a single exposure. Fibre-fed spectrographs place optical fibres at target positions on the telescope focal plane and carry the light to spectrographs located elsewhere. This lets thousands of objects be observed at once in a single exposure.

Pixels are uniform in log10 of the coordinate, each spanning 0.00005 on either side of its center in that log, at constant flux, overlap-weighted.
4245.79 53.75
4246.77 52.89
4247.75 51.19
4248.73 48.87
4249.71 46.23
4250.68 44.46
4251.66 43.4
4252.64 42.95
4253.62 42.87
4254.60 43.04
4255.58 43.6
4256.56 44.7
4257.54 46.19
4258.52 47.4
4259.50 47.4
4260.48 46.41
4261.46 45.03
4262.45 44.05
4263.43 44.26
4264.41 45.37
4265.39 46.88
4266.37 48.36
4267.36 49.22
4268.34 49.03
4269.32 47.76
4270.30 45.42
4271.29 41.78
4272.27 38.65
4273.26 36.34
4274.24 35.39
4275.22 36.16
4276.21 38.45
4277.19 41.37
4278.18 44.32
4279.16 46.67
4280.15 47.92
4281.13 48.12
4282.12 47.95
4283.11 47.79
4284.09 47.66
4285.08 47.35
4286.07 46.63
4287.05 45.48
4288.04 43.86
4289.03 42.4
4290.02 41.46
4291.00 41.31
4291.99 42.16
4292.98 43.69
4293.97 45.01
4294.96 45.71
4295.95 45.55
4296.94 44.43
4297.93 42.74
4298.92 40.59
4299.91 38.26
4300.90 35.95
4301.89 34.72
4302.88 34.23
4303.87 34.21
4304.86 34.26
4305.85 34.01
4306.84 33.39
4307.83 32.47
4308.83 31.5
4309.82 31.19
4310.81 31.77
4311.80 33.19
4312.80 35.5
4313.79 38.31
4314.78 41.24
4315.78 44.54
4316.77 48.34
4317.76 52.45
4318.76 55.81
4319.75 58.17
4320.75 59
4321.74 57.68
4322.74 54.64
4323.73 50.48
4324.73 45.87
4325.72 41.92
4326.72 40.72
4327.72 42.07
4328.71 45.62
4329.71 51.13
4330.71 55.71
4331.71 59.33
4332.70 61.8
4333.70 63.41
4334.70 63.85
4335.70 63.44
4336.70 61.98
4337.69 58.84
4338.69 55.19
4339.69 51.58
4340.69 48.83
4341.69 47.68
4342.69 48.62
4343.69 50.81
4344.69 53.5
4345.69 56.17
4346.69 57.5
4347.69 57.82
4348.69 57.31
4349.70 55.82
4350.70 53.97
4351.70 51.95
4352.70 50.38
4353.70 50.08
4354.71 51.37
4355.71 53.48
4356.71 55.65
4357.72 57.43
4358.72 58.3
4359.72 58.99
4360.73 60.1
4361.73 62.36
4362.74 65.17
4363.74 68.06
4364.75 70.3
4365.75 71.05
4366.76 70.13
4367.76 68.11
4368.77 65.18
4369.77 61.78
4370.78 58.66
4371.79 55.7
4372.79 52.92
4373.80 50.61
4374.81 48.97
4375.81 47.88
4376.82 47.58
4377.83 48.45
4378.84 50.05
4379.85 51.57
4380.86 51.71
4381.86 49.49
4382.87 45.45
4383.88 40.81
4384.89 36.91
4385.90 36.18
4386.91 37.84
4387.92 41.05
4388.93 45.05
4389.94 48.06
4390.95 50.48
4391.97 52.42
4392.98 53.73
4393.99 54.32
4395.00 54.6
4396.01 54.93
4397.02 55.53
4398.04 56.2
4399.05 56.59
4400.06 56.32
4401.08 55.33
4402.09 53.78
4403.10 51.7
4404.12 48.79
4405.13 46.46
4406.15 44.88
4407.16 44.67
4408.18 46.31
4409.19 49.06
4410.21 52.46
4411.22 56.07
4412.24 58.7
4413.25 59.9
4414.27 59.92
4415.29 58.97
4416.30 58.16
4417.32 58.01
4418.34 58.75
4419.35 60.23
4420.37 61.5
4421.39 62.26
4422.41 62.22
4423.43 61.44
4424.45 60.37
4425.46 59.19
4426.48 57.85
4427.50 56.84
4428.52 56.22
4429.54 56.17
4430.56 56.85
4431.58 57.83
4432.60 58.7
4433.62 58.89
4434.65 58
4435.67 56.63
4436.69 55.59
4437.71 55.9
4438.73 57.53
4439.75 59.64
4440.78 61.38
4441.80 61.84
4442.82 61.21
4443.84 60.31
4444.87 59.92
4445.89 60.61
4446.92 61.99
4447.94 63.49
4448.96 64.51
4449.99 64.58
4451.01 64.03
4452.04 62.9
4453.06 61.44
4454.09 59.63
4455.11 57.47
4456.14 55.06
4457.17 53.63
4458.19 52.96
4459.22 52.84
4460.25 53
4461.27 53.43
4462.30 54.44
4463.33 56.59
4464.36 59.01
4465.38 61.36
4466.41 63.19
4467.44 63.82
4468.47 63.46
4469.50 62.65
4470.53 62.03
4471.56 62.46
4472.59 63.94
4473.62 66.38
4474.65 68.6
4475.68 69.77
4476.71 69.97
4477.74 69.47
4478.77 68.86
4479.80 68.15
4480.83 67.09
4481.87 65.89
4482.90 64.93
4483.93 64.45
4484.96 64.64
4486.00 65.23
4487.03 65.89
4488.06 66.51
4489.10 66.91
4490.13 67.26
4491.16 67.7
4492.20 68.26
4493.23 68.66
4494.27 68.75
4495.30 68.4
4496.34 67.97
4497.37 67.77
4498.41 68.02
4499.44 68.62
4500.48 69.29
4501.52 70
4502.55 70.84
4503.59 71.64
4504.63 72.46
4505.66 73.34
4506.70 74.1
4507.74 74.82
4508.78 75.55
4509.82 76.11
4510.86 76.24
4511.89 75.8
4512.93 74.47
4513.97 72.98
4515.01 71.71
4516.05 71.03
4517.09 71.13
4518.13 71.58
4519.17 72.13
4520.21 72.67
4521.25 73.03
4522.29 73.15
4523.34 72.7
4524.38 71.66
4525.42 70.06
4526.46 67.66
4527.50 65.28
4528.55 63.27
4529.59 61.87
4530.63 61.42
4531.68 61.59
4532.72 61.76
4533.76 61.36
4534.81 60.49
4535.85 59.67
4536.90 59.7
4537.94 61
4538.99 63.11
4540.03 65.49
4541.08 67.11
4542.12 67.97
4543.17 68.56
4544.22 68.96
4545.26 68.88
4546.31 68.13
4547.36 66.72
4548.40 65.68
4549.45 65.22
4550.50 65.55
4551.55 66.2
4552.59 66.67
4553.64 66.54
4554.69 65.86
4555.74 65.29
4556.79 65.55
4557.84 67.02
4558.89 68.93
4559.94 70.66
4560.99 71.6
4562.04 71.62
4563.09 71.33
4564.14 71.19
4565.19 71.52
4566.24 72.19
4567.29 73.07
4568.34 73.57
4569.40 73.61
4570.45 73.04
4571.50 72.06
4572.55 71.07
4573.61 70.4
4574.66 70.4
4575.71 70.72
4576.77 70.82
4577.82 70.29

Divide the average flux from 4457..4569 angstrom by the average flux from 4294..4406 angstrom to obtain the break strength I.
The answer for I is 1.33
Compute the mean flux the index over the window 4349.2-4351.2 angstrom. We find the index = 55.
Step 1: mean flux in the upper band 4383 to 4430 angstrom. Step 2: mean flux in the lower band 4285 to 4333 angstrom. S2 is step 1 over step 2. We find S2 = 1.2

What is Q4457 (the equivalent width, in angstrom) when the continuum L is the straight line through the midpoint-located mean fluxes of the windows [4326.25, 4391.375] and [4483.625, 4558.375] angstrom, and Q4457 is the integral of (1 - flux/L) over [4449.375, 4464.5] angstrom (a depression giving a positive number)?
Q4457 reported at 1.2 angstrom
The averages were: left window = 54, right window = 68.1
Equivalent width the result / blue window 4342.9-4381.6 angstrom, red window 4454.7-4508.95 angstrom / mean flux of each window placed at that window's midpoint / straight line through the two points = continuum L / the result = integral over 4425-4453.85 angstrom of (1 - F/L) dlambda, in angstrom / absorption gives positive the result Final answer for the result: 1.2 angstrom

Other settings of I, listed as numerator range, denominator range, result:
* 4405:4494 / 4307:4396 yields 1.16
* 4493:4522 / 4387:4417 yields 1.37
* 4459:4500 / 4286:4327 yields 1.53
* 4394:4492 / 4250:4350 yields 1.29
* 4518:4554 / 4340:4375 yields 1.16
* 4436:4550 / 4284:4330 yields 1.53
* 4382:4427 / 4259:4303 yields 1.21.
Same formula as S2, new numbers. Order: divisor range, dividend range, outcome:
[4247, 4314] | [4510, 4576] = 1.62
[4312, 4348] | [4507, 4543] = 1.31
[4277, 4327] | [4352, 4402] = 1.25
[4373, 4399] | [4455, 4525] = 1.38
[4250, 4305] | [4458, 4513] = 1.53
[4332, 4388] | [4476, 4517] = 1.27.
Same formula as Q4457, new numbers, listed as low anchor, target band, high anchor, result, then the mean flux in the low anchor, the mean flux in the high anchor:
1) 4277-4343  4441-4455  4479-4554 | -0.3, 45.9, 68.1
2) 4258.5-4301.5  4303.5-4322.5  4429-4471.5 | 2.2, 44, 59.2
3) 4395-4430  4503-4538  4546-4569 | -2.2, 55.8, 68.7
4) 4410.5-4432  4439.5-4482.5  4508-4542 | 0.5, 58.9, 68.3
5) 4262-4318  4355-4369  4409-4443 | -3.4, 41.6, 58.4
